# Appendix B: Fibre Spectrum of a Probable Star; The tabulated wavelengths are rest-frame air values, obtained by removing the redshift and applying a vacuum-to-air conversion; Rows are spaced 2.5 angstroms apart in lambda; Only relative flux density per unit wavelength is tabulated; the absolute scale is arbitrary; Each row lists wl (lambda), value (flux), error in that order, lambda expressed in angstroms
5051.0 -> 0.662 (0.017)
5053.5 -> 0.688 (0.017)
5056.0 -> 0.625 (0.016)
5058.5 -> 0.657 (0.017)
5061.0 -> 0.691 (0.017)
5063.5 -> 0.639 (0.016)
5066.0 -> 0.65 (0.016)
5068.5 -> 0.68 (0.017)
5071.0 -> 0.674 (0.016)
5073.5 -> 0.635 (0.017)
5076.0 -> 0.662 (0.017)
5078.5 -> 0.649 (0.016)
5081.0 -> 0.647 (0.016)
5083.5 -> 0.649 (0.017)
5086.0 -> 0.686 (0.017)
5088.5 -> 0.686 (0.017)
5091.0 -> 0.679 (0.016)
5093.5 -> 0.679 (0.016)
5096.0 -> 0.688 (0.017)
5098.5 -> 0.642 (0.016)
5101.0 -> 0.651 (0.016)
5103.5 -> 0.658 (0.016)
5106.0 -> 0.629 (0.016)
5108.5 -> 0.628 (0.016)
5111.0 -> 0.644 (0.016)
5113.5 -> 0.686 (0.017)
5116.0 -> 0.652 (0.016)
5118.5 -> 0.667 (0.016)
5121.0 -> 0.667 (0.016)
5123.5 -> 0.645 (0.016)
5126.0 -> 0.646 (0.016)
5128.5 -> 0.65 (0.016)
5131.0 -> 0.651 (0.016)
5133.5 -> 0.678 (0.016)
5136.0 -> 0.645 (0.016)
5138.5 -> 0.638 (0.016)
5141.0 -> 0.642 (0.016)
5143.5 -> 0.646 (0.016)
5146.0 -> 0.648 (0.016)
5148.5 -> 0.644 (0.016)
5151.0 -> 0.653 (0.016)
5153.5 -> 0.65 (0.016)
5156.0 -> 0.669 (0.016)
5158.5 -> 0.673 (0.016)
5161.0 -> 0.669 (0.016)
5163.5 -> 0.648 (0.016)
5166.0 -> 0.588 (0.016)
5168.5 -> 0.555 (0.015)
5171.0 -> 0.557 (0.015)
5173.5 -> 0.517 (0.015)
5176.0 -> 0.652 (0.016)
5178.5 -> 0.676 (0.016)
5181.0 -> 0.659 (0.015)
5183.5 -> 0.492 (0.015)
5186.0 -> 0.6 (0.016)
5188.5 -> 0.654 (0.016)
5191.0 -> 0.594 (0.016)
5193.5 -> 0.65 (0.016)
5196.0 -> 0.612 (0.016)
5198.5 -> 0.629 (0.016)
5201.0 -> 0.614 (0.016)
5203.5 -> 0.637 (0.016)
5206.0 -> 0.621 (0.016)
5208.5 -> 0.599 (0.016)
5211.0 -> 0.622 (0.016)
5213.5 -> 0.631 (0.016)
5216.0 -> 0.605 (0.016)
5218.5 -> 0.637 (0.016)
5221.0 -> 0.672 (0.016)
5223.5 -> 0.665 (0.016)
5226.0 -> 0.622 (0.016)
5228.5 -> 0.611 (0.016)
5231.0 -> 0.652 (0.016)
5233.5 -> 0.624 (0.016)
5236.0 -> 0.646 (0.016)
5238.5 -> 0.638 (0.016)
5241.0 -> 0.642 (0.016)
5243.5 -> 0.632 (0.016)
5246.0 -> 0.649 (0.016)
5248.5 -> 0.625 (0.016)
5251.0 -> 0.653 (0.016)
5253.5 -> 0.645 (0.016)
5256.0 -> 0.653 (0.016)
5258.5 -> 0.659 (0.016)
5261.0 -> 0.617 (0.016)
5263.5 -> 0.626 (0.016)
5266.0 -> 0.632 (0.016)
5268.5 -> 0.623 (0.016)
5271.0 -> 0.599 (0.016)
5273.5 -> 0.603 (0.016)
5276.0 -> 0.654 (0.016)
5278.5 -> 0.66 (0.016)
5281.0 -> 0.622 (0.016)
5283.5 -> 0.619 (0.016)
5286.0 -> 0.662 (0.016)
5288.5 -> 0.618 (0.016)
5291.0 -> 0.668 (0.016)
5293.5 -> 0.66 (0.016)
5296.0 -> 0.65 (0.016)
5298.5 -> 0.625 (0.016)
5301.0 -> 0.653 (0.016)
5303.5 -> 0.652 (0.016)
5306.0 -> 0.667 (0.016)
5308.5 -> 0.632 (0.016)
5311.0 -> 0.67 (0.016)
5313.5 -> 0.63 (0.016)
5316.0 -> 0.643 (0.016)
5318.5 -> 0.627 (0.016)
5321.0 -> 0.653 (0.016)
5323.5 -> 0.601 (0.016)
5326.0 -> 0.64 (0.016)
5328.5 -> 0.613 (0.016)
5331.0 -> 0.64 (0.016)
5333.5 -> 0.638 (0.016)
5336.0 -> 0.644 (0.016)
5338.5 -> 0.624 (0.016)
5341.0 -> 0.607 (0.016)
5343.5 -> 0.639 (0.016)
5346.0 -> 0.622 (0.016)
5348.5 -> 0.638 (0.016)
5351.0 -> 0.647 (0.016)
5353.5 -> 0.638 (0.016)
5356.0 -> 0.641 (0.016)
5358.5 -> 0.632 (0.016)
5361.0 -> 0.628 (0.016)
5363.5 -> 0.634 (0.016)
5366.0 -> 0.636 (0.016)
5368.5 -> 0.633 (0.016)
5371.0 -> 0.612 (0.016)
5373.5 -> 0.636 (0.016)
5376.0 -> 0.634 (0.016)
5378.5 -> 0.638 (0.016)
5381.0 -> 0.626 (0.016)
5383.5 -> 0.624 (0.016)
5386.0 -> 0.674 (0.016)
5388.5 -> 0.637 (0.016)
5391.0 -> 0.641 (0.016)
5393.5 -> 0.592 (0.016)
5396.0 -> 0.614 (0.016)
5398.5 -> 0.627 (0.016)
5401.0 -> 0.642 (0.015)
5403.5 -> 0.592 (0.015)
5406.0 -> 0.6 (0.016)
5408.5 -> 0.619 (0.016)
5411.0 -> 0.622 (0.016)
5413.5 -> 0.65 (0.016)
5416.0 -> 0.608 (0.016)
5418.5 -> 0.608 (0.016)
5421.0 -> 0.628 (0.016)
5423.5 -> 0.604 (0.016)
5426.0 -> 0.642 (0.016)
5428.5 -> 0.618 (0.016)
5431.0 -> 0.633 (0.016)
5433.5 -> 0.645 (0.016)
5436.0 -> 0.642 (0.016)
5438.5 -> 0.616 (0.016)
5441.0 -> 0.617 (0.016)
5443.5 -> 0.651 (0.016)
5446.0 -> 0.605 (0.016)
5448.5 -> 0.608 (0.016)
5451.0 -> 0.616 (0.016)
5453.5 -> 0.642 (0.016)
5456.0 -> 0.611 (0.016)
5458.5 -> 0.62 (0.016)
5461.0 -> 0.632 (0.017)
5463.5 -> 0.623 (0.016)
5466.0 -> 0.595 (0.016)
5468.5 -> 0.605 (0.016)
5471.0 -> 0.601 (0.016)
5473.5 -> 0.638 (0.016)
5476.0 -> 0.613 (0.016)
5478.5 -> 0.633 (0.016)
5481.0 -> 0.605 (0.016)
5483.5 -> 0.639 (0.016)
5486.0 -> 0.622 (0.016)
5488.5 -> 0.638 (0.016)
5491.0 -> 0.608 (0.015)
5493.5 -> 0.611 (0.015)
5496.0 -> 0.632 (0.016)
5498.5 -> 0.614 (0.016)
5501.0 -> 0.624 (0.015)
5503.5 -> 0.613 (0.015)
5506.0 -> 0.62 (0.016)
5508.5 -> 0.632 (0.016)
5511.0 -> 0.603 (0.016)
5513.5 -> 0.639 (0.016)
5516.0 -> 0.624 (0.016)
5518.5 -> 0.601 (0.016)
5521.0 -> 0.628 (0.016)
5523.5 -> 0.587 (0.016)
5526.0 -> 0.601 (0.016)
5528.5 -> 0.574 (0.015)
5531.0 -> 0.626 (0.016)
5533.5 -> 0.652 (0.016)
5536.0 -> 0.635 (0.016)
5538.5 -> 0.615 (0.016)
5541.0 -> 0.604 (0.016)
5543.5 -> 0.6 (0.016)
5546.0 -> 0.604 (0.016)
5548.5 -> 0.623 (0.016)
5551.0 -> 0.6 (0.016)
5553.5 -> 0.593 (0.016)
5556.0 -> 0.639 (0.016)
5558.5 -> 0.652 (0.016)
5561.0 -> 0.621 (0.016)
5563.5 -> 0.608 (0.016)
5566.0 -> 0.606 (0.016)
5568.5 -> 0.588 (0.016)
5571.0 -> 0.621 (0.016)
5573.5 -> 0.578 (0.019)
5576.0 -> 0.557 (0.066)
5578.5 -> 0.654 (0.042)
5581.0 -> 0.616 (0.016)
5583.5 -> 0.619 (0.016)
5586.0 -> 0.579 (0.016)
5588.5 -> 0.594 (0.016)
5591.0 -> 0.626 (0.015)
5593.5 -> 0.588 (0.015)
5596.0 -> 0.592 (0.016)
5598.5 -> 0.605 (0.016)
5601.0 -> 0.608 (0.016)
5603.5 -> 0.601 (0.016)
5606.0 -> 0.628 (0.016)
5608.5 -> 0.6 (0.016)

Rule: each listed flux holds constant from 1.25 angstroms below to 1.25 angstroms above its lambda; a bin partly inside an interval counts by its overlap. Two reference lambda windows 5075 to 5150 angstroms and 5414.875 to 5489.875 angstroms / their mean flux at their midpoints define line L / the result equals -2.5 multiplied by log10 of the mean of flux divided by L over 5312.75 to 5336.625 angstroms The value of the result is 0.004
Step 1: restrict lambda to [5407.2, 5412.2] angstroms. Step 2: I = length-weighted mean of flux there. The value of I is 0.62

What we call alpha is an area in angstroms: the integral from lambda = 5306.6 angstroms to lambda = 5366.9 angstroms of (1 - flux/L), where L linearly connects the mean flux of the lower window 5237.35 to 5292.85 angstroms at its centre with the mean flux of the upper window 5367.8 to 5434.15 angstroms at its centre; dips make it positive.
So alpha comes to -0.3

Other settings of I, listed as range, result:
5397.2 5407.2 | 0.615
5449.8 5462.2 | 0.624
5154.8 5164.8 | 0.664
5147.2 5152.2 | 0.648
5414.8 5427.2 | 0.618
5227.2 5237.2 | 0.633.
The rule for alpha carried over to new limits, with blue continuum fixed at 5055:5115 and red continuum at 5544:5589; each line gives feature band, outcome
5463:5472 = 0.21 angstroms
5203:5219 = 0.63 angstroms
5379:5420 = 0.15 angstroms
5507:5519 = -0.13 angstroms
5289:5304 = -0.30 angstroms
